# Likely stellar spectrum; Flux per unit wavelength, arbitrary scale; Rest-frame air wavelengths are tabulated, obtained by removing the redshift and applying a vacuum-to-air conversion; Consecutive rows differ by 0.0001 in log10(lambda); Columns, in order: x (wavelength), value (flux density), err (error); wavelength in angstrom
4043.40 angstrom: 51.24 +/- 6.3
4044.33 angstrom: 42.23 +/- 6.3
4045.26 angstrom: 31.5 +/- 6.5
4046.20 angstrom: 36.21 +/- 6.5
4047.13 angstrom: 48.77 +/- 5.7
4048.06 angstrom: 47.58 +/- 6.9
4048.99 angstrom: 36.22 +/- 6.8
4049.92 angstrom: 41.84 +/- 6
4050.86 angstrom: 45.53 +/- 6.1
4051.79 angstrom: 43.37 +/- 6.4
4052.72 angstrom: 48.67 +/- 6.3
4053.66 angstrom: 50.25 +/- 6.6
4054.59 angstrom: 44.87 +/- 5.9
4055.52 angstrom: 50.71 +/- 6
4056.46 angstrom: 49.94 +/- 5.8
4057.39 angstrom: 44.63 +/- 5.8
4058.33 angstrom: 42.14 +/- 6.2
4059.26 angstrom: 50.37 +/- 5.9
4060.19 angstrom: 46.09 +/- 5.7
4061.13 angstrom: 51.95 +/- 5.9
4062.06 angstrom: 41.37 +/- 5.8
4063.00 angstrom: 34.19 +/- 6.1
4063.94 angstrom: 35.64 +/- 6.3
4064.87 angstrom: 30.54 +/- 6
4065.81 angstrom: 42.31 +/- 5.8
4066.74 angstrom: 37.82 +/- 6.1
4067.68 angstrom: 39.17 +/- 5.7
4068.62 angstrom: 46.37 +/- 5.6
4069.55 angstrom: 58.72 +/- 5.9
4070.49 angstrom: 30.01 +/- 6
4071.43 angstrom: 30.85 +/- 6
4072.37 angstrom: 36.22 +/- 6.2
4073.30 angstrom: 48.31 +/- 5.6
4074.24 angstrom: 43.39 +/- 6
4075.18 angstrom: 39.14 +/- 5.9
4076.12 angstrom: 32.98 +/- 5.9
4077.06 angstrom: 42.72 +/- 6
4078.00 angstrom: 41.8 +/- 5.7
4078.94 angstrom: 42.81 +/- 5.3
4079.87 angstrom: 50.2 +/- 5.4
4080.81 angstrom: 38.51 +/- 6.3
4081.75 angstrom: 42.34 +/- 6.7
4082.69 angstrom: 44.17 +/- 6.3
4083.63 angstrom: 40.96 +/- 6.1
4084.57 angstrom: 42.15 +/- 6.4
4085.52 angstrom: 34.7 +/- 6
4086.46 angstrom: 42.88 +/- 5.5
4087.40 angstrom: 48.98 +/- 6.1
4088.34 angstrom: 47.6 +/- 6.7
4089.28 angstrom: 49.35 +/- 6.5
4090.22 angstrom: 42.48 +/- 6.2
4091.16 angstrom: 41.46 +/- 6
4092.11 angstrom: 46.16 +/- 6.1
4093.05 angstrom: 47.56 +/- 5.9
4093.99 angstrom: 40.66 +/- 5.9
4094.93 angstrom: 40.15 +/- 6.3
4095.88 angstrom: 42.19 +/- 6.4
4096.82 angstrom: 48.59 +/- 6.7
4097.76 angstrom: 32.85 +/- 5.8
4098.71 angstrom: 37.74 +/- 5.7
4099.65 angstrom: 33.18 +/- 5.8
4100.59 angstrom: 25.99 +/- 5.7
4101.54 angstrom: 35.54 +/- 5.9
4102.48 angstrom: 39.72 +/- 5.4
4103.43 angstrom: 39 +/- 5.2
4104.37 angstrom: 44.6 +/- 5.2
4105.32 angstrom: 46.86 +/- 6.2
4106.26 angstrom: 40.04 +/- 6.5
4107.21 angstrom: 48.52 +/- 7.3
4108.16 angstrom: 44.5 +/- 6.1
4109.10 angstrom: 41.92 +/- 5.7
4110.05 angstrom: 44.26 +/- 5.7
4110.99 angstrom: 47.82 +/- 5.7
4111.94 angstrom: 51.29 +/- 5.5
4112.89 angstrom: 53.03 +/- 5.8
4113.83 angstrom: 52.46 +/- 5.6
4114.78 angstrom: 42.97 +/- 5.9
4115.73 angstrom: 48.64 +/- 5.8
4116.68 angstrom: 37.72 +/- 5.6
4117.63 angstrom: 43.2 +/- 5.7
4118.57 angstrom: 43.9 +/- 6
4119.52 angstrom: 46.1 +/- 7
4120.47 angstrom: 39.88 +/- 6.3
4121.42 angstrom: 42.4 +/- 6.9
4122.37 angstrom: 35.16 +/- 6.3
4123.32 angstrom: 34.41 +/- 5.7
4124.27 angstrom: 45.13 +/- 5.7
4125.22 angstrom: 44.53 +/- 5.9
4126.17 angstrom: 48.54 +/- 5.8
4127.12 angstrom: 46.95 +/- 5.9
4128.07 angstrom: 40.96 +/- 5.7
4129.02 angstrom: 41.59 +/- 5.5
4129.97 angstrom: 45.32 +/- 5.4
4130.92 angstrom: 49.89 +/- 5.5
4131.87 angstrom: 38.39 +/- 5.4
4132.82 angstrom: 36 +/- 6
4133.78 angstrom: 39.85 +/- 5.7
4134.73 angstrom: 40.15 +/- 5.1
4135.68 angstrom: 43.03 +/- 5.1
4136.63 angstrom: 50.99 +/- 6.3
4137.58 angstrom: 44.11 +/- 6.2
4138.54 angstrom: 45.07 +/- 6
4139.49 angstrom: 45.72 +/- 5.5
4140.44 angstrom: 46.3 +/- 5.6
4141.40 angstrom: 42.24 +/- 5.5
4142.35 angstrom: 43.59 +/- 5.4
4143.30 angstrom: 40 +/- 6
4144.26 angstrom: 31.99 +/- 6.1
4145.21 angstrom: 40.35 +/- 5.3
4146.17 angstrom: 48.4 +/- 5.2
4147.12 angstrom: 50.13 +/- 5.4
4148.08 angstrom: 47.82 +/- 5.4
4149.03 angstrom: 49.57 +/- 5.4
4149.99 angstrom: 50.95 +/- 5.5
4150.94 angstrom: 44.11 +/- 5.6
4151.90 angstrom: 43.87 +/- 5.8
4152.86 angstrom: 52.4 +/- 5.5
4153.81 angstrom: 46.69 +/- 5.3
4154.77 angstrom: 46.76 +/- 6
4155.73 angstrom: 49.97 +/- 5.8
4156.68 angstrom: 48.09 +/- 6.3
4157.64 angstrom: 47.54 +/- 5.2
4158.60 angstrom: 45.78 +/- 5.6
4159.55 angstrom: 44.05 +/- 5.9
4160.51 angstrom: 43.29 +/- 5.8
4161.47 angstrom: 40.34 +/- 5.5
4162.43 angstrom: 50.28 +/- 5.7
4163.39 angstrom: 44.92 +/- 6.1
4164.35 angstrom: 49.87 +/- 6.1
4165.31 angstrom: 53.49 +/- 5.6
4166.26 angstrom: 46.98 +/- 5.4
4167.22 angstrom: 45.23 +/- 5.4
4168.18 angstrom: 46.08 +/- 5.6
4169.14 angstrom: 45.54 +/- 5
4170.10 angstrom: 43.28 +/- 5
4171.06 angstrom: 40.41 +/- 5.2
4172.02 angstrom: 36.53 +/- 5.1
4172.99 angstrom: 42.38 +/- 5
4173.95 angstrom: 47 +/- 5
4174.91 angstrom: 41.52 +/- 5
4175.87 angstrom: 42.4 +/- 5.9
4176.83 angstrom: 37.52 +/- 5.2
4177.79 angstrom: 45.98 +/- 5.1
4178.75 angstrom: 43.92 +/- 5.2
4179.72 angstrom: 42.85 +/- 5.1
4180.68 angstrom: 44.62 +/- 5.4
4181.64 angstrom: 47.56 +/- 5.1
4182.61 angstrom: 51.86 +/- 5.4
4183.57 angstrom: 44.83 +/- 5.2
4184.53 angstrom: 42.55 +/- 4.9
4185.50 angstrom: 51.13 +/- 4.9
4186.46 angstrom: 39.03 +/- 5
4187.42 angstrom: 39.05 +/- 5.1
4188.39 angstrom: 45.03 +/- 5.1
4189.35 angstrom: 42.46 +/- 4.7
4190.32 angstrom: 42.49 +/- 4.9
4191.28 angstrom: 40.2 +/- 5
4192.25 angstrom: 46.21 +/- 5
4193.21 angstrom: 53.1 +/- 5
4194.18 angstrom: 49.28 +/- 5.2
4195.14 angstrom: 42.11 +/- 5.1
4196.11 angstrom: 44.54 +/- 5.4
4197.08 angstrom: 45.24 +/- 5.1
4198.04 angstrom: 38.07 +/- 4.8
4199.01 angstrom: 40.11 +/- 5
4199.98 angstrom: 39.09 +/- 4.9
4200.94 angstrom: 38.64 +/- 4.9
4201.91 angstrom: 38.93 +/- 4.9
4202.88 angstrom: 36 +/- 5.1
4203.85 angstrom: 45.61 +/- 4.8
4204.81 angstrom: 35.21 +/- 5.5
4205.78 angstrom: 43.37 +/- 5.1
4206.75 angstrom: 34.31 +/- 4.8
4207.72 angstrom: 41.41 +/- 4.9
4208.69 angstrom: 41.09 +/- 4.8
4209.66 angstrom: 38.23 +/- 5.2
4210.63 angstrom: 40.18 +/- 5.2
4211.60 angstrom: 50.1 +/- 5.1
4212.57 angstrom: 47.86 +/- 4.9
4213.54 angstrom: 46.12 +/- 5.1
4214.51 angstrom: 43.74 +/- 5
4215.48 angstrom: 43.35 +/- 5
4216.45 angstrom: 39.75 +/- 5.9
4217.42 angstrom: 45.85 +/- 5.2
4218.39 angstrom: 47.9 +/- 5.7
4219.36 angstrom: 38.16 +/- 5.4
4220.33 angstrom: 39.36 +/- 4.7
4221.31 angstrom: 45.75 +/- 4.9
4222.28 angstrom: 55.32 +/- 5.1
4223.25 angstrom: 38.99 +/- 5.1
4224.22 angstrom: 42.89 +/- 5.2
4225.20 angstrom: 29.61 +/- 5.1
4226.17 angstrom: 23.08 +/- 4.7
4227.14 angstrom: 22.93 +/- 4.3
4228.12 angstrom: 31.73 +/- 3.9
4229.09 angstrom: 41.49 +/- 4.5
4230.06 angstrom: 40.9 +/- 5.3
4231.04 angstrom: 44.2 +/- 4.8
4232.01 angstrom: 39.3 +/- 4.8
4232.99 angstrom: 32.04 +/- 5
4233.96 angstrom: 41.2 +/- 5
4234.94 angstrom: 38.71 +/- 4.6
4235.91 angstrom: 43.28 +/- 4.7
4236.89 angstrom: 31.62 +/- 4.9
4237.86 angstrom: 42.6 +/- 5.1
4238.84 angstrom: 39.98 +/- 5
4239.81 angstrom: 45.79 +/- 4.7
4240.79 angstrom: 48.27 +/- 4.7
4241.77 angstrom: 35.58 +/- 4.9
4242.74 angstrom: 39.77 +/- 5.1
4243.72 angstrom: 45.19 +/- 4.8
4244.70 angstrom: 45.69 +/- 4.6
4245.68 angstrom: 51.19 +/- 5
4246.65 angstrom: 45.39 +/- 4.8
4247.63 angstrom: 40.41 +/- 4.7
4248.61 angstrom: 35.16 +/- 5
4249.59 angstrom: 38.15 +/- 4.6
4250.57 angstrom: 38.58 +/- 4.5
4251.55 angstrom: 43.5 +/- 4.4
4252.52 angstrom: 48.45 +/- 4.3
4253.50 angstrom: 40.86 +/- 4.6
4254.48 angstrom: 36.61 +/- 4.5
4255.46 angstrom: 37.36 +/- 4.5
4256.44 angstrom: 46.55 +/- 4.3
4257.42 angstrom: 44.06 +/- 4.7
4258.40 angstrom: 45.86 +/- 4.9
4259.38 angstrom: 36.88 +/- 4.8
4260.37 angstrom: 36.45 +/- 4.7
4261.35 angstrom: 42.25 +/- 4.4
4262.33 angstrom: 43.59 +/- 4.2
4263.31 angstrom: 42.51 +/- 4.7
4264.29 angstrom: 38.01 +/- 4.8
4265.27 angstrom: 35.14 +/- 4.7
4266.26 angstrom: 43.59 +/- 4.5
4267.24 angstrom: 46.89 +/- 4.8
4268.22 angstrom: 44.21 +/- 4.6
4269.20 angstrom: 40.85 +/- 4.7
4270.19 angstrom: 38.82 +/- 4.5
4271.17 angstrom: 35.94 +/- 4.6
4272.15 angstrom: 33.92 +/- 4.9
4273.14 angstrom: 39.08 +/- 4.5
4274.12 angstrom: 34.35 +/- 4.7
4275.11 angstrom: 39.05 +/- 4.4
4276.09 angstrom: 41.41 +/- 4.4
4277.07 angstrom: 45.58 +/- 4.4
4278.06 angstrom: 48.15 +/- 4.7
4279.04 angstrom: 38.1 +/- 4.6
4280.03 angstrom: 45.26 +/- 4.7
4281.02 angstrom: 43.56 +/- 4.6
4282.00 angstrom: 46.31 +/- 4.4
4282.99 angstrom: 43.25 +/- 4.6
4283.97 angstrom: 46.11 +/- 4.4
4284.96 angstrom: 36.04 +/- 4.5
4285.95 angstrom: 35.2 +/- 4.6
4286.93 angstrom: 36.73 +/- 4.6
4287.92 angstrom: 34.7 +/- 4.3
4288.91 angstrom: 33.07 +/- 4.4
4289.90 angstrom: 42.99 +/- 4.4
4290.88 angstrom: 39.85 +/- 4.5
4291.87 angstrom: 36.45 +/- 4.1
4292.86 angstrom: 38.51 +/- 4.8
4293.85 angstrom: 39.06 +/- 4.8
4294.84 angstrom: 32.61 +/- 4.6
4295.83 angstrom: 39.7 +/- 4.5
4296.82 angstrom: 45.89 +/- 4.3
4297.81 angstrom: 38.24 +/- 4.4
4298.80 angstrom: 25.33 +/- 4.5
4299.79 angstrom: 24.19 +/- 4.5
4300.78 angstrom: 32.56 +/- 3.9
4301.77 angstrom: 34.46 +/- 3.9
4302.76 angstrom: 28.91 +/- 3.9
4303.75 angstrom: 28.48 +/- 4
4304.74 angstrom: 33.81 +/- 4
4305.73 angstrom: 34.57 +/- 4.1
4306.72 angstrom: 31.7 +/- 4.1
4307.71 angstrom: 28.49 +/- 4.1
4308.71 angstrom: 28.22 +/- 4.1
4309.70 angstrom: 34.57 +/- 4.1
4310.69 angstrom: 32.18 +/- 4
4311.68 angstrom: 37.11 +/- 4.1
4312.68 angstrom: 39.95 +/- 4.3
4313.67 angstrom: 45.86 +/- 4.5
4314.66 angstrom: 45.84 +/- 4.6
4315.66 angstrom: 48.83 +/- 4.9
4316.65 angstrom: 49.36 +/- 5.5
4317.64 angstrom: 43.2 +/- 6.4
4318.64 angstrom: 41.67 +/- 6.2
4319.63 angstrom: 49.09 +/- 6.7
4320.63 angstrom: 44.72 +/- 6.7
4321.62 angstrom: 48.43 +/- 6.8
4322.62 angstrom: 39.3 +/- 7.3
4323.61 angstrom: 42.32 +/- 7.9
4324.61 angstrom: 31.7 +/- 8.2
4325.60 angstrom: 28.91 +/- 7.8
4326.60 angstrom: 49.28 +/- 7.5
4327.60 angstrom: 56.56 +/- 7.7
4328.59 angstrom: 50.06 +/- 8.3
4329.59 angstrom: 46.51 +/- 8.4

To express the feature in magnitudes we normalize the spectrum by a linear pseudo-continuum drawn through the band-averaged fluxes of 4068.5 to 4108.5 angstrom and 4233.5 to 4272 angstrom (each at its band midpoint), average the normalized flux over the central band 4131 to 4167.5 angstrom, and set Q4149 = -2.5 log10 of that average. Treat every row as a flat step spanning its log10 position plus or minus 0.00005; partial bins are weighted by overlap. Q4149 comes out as -0.094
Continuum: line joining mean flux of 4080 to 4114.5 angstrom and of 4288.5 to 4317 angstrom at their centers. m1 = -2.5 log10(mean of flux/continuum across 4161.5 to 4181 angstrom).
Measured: -0.10 mag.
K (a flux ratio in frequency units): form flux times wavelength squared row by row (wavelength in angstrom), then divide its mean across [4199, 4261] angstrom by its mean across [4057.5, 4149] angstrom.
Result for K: 1.02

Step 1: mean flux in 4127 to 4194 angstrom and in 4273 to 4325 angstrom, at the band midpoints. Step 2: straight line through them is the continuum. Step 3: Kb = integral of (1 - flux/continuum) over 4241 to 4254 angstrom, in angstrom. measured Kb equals -0.5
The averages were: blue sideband 44.7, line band 42.3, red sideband 38.6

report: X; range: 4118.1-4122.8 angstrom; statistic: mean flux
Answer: 41.5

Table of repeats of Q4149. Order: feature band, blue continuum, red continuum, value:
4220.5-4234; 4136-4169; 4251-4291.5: 0.14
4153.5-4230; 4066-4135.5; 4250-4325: -0.05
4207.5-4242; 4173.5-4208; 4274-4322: 0.03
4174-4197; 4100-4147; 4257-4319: -0.08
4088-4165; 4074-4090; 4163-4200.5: -0.01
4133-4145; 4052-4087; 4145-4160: 0.10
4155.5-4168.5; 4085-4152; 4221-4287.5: -0.11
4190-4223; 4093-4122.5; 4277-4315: -0.08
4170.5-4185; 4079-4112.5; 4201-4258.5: -0.05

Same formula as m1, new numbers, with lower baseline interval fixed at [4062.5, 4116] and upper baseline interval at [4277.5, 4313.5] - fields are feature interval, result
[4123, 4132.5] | -0.07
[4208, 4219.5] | -0.13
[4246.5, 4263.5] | -0.10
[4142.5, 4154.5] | -0.13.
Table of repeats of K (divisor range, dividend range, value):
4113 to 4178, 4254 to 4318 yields 0.93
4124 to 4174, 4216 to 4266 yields 0.94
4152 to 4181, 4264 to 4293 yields 0.94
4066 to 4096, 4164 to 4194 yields 1.11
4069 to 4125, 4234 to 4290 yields 1.05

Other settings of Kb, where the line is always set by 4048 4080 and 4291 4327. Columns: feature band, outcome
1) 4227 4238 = 0.4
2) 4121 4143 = -0.9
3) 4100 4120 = -0.9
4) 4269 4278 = -0.2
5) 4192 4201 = -0.9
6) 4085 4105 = 0.5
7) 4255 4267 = -0.8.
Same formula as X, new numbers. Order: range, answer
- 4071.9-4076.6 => 40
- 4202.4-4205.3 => 39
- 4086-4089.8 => 47.2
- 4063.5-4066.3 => 36.3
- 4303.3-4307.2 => 32.2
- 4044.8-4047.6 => 38.8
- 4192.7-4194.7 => 51.1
